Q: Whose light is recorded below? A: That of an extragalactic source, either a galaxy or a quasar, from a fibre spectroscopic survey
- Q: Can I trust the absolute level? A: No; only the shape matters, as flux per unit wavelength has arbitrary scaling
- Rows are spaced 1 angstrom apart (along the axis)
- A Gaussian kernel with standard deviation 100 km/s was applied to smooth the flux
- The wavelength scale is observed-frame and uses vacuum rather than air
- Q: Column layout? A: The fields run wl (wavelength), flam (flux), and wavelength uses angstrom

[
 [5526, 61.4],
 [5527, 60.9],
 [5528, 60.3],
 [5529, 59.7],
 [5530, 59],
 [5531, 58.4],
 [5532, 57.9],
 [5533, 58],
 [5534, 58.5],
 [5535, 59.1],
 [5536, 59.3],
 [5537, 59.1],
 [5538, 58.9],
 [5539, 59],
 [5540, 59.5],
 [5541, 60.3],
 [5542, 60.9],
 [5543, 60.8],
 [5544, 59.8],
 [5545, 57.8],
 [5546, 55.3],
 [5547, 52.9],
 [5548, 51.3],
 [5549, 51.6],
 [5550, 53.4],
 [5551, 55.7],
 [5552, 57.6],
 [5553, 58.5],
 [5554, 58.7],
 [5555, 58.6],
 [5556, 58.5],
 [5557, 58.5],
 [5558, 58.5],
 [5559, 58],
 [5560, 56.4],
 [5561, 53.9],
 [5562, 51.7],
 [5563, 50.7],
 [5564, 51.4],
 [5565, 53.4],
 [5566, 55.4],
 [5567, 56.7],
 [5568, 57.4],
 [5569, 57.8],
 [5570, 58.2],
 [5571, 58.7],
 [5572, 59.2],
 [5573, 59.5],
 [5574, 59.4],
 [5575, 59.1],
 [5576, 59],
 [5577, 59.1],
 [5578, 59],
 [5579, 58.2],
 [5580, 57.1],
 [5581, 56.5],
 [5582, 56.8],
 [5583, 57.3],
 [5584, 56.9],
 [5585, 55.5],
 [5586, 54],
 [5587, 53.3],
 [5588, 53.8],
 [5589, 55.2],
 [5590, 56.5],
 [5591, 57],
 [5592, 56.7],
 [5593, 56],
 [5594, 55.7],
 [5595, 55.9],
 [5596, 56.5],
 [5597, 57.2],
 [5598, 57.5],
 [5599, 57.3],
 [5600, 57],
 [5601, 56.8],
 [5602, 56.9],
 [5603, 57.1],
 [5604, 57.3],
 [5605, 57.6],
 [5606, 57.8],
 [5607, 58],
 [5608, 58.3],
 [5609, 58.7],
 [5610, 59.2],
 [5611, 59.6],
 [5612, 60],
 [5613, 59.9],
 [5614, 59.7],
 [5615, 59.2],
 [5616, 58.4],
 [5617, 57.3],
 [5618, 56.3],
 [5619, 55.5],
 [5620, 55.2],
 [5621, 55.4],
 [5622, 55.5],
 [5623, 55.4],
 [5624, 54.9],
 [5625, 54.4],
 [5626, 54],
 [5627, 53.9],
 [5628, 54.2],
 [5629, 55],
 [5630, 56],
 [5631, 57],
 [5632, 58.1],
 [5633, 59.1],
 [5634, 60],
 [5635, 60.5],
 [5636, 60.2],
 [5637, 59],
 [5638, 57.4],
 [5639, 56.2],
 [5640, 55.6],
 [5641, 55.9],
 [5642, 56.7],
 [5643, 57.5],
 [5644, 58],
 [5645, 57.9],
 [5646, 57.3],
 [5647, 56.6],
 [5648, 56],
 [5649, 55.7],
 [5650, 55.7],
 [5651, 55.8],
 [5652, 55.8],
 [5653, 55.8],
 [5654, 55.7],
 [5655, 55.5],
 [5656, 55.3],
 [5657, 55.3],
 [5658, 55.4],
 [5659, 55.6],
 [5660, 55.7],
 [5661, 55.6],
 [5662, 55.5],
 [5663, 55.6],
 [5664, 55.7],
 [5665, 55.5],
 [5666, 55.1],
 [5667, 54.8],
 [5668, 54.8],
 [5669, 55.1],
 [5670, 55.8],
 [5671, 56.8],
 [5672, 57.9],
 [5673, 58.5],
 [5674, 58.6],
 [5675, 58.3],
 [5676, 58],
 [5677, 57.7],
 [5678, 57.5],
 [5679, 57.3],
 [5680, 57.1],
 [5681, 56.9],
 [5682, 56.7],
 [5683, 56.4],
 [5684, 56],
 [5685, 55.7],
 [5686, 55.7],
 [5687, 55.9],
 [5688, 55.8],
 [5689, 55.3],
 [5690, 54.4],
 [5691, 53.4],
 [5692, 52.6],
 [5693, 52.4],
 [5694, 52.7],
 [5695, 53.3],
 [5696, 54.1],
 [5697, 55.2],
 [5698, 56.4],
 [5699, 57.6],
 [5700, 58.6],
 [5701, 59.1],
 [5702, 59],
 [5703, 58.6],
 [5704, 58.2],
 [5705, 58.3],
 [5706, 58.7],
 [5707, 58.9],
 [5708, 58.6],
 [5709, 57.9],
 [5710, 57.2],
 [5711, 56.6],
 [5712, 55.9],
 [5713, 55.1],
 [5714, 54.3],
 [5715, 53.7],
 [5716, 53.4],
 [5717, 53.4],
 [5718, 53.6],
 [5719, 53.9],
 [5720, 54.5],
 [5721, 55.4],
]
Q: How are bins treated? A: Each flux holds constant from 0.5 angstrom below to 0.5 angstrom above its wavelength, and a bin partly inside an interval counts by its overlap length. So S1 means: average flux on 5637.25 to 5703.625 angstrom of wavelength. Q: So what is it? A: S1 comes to 56.2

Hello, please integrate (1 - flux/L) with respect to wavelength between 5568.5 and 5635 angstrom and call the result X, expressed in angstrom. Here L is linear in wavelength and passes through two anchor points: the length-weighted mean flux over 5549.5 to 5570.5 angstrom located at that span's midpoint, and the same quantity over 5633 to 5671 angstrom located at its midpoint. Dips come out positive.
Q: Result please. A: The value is -1.0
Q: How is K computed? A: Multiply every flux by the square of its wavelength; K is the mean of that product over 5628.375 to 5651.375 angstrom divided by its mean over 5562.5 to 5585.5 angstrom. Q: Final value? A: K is 1.0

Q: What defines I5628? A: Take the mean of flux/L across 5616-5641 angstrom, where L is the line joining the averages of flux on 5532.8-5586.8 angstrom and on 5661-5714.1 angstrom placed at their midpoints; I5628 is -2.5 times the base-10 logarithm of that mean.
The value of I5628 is 0.00 mag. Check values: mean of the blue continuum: 57.1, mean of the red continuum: 56.4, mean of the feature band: 56.5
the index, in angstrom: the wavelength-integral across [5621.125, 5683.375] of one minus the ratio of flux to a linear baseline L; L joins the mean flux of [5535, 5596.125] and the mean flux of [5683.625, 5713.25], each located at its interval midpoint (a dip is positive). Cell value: 0.0 angstrom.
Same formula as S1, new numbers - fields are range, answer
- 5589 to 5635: 57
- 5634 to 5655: 57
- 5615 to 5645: 56.7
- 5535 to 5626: 57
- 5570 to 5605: 57.1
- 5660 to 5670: 55.3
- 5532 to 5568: 56.8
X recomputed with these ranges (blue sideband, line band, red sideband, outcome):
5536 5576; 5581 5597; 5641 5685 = 0.27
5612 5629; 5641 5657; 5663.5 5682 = 0.06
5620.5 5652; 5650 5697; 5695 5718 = 0.72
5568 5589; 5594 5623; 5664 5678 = -0.17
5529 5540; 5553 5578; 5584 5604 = 0.15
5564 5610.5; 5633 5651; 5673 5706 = -0.23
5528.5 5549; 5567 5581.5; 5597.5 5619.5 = -0.09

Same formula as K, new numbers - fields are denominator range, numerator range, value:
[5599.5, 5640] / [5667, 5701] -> 1.00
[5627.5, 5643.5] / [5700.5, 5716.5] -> 1.02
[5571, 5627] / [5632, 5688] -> 1.01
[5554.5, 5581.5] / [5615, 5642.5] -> 1.01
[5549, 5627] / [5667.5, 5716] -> 1.03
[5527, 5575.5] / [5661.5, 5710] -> 1.03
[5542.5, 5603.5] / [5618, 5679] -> 1.02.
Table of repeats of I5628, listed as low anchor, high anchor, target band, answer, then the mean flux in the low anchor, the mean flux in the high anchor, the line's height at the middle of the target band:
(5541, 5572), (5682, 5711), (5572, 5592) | -0.01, 56.4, 56.3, 56.4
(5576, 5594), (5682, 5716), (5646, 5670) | 0.01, 56.5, 56.1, 56.2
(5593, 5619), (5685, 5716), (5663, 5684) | 0.00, 57.7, 56.1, 56.5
